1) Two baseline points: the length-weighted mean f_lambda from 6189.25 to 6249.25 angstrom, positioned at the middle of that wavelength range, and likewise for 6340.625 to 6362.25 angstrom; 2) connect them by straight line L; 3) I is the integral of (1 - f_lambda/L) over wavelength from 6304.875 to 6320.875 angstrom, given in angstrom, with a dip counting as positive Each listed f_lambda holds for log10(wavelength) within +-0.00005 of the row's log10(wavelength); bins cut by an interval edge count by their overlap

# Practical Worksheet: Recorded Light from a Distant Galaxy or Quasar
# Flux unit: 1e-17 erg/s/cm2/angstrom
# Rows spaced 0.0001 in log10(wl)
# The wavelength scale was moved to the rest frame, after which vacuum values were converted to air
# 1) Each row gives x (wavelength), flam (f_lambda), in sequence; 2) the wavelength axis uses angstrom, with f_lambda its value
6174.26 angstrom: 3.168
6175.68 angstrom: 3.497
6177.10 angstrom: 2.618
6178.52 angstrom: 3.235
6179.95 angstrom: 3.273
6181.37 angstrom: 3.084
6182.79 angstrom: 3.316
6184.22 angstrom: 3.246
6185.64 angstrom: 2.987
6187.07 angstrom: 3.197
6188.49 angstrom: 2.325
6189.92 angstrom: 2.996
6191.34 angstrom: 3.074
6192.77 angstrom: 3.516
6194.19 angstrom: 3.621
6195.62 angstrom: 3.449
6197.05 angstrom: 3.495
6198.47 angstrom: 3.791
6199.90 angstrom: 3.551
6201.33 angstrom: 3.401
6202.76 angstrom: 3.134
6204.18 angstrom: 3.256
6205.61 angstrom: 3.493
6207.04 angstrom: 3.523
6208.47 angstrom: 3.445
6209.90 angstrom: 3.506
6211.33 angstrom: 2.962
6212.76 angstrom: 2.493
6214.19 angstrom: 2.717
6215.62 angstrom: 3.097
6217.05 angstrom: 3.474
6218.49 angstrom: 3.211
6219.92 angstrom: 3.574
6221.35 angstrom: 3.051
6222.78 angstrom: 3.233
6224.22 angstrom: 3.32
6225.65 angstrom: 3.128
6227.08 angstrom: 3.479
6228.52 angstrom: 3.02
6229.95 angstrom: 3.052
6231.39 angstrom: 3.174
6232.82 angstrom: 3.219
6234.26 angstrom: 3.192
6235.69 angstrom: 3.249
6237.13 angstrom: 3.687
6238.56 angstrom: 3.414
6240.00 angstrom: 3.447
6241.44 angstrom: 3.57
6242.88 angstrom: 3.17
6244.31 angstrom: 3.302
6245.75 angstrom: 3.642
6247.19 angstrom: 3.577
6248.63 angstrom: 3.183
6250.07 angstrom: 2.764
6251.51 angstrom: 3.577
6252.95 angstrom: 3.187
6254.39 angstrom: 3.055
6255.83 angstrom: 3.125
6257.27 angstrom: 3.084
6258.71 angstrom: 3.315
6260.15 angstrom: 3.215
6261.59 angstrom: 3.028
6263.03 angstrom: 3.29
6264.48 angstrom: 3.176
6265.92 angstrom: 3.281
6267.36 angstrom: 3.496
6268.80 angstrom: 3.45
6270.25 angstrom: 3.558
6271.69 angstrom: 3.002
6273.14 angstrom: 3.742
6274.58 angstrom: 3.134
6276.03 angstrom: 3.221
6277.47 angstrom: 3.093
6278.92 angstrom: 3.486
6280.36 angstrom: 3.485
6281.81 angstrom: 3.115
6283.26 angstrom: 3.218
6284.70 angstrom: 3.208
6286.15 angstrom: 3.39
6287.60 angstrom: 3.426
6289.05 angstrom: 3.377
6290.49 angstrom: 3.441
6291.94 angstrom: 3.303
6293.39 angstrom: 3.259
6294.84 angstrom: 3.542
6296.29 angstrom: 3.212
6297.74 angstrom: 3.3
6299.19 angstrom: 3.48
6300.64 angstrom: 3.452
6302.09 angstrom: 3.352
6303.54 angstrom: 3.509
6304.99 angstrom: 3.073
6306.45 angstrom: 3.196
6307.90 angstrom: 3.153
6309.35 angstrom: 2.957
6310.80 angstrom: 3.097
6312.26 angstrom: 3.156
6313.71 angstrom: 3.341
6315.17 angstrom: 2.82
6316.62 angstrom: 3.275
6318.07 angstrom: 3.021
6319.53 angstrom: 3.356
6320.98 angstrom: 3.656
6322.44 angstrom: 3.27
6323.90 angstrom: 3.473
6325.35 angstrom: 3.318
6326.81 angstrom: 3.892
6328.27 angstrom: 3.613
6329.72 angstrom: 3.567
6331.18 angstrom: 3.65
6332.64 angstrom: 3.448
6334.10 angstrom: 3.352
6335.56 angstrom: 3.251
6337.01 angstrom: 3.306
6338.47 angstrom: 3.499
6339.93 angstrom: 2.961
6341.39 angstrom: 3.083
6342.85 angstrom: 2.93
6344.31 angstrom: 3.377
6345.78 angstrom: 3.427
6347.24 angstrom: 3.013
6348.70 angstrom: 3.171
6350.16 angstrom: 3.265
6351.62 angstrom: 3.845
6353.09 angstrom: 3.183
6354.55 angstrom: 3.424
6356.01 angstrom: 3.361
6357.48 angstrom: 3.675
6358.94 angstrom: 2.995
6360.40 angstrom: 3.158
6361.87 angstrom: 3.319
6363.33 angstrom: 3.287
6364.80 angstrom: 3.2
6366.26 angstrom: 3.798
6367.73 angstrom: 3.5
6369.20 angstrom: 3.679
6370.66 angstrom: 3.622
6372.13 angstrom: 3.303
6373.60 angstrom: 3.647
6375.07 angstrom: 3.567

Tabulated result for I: 0.7 angstrom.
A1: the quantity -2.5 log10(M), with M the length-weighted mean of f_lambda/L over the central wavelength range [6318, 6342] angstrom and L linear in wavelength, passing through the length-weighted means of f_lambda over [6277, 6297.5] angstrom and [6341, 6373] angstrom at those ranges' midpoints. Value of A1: -0.02 mag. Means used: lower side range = 3.33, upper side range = 3.35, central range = 3.41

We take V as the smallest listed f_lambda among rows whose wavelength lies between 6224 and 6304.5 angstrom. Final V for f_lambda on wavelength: 2.764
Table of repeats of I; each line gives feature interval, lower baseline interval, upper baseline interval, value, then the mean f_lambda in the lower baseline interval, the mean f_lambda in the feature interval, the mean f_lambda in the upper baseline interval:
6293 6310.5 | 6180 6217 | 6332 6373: 0.09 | 3.23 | 3.29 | 3.34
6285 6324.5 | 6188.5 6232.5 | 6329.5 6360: 0.11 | 3.26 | 3.29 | 3.32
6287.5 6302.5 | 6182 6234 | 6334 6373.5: -0.36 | 3.24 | 3.38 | 3.34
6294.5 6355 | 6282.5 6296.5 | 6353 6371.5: 1.08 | 3.34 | 3.31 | 3.41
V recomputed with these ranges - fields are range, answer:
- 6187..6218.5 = 2.325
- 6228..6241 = 3.02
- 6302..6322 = 2.82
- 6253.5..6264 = 3.028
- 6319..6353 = 2.93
